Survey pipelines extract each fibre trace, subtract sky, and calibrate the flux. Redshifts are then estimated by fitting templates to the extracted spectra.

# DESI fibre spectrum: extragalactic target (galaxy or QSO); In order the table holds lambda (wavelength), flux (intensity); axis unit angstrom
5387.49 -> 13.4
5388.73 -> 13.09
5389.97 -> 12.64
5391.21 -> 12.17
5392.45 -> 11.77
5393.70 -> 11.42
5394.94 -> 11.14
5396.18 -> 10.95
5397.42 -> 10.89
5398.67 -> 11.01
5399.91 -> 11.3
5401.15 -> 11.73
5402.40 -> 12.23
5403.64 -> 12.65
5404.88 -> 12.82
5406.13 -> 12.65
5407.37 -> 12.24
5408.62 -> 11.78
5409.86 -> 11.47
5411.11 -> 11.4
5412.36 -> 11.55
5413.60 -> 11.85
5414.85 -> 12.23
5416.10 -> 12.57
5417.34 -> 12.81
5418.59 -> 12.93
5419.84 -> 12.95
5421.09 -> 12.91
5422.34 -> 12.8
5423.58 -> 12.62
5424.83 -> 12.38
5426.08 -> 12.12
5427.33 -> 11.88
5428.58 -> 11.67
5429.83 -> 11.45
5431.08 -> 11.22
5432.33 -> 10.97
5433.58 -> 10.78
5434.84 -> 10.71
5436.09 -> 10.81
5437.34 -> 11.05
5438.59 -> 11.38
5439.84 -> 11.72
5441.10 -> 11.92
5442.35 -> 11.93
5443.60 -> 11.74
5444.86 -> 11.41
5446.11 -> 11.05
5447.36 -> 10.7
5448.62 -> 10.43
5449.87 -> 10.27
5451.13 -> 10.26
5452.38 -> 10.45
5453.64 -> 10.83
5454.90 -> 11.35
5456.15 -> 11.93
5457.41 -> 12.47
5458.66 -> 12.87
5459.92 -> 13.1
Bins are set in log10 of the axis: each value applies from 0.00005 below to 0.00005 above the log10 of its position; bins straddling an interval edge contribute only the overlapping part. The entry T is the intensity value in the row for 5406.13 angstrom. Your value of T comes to 12.65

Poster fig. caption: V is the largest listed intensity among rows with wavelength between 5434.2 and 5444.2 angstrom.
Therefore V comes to 11.93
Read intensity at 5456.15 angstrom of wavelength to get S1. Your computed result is 11.93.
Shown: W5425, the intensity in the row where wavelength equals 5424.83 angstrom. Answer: 12.38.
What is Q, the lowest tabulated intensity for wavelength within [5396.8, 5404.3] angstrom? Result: 10.89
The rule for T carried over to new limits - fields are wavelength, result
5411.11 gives 11.4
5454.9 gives 11.35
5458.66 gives 12.87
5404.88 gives 12.82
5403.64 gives 12.65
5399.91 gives 11.3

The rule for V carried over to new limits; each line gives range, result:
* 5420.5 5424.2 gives 12.91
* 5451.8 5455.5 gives 11.35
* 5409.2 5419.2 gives 12.93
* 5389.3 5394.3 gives 12.64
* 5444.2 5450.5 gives 11.41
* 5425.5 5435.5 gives 12.12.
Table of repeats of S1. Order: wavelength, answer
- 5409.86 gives 11.47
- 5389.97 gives 12.64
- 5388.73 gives 13.09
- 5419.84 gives 12.95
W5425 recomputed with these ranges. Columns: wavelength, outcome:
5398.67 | 11.01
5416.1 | 12.57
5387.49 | 13.4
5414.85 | 12.23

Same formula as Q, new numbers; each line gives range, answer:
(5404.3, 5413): 11.4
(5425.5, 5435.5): 10.71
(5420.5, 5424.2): 12.62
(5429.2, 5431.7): 11.22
